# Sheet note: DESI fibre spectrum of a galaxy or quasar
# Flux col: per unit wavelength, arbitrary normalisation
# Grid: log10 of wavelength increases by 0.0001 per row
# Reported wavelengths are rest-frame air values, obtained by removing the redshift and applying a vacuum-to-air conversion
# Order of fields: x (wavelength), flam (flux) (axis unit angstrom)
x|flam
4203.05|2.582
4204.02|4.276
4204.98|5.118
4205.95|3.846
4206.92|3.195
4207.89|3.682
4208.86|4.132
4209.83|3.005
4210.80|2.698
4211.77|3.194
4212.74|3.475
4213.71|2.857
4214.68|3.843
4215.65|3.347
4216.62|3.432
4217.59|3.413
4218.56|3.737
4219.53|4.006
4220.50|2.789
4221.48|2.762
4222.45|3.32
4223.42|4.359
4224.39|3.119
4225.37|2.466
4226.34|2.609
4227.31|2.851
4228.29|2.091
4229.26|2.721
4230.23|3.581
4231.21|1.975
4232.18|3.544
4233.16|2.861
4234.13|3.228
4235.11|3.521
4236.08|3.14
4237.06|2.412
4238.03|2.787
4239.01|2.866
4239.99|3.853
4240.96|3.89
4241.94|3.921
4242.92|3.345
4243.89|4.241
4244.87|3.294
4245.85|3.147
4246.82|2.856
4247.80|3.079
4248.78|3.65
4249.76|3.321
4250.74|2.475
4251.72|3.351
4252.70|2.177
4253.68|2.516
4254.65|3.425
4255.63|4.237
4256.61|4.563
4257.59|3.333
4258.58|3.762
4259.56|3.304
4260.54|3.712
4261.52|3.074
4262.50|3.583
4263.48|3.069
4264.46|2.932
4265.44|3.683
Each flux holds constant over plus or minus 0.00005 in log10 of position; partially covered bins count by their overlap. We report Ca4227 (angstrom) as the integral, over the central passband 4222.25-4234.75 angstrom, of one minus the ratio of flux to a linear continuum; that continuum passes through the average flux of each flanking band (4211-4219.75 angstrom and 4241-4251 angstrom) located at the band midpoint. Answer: 1.6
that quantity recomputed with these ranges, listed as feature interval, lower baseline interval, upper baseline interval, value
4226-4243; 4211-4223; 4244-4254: 0.6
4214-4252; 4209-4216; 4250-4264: 0.9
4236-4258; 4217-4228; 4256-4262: 1.2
